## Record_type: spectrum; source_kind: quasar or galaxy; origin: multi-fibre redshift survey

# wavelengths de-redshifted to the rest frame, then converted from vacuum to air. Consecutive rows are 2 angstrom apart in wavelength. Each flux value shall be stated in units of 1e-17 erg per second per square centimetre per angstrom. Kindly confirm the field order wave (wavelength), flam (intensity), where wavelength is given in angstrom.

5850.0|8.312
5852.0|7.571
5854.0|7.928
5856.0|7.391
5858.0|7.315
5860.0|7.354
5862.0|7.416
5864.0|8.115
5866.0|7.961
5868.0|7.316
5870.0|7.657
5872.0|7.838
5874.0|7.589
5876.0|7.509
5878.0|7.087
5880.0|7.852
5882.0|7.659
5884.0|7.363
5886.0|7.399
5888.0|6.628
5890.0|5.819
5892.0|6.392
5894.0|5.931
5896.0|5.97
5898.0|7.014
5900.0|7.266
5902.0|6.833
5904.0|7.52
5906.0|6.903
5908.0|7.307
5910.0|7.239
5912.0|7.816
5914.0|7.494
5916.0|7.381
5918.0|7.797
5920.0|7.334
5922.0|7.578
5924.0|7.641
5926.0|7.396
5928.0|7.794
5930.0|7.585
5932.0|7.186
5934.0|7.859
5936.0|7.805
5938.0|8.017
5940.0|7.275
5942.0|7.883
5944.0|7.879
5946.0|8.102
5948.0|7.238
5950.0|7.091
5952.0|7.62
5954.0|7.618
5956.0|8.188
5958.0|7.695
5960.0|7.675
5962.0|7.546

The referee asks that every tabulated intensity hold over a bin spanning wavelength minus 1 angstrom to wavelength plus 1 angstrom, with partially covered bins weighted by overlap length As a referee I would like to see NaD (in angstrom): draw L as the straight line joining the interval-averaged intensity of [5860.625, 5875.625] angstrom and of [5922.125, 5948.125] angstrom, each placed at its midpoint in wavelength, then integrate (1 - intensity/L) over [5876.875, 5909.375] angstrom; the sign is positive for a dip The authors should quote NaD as 3.1 angstrom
